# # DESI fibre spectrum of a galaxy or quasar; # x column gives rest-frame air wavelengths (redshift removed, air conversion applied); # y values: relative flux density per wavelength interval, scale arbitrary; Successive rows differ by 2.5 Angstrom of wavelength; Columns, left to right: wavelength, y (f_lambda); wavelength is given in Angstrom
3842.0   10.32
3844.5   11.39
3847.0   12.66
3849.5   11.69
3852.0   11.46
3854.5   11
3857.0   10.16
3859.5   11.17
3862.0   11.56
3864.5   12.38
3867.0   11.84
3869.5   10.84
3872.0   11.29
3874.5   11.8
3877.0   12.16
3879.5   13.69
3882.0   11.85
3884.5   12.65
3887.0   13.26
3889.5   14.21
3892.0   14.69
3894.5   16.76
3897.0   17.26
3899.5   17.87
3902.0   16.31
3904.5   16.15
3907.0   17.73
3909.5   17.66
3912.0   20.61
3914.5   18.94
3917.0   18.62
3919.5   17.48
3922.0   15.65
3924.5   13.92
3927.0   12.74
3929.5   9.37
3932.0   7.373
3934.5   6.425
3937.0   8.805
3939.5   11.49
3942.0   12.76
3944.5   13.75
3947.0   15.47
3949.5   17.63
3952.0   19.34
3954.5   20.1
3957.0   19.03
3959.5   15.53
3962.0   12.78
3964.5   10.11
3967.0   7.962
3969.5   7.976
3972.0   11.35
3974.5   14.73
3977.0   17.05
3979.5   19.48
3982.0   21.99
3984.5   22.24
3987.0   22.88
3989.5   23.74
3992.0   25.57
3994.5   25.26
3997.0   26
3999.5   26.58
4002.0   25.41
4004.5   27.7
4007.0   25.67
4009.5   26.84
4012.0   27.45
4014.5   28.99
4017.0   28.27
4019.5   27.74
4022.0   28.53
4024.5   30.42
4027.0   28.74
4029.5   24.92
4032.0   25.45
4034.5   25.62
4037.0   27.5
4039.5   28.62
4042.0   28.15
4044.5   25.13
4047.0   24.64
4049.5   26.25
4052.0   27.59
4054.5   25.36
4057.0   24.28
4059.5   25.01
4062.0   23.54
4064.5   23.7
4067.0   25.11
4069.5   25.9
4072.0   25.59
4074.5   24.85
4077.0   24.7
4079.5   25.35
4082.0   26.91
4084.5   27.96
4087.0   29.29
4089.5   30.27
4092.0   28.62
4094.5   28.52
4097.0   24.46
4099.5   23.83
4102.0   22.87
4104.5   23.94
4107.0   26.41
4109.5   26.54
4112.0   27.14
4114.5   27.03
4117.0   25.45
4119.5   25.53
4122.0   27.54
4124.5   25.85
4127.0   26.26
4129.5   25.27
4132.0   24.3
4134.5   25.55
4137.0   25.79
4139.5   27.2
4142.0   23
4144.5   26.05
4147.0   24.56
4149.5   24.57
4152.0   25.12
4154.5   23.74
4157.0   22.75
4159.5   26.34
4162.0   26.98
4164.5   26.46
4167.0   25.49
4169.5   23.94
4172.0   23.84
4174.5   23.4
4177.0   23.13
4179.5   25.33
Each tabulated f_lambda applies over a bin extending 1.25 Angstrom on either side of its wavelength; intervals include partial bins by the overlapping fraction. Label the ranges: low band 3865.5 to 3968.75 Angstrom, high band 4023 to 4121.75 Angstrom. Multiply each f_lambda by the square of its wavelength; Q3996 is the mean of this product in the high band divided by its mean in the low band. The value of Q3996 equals 1.99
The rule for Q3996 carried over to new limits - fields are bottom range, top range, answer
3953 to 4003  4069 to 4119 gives 1.48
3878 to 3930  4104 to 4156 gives 1.83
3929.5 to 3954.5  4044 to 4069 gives 2.08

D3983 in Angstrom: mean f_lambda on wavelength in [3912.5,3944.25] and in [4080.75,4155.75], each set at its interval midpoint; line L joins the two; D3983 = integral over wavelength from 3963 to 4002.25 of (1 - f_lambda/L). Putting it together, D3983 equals -4.93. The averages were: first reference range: 13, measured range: 19.1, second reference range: 26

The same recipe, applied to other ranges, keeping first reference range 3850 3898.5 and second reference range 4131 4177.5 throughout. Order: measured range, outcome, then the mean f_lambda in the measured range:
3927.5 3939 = 5.1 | 8.53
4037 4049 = -4.0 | 26.7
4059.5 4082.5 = -4.1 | 25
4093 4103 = -1.2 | 25.1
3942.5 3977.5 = 4.1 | 14.4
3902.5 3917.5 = -4.2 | 18.2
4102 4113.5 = -1.4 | 25.7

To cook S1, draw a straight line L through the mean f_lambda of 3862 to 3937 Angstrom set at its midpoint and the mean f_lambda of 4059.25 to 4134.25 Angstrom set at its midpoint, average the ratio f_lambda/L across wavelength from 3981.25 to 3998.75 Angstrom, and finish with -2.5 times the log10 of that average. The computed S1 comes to -0.228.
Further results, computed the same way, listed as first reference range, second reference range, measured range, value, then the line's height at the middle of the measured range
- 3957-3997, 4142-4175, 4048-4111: -0.19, 21.7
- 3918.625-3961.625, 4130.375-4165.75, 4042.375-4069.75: -0.24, 20.2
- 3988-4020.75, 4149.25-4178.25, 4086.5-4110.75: -0.04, 25.4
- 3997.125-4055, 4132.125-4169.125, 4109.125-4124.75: -0.03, 25.7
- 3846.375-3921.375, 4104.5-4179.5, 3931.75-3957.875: 0.21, 16.8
